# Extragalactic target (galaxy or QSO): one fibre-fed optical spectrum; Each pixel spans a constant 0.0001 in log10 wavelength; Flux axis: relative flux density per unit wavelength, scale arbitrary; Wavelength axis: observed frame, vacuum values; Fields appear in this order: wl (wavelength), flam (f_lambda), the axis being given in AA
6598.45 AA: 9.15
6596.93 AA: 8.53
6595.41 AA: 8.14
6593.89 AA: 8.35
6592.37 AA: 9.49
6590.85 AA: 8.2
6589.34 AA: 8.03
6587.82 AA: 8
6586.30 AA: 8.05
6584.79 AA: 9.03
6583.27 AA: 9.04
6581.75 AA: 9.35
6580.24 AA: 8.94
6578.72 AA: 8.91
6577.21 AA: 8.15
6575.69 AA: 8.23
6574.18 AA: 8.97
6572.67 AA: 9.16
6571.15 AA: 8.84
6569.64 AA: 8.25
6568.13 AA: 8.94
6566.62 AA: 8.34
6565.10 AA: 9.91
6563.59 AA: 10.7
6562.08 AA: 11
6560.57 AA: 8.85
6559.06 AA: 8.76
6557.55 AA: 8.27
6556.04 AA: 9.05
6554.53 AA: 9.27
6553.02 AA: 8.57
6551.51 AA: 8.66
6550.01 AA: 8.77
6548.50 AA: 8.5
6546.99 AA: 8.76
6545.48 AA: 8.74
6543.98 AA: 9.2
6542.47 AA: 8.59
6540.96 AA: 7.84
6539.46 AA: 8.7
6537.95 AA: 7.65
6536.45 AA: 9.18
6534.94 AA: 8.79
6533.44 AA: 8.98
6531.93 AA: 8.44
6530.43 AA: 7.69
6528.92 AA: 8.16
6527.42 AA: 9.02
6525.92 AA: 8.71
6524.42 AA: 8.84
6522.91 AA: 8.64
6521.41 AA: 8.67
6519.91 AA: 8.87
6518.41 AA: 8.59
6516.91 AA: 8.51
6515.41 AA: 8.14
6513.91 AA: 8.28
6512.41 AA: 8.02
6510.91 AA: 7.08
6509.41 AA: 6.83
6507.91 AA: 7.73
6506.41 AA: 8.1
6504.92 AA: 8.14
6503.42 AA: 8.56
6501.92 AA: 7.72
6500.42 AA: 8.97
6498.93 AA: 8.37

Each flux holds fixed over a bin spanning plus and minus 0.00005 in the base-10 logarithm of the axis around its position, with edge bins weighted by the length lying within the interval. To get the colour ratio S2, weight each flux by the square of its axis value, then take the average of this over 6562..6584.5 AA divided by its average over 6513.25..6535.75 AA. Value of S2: 1.07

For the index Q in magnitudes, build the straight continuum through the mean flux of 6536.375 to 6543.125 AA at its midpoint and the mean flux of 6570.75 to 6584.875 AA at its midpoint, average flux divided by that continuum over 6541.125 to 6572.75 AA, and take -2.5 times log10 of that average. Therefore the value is -0.052 mag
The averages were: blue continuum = 8.31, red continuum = 8.85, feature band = 8.98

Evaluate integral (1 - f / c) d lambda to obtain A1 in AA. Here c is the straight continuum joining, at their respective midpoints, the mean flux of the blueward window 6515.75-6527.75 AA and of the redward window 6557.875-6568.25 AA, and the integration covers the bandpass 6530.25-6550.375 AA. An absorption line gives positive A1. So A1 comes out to 1.1 AA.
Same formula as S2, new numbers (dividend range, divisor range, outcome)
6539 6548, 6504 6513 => 1.14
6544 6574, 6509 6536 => 1.09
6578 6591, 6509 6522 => 1.08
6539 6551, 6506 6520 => 1.09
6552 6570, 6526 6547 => 1.08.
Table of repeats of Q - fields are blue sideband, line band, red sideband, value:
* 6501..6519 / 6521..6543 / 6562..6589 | -0.03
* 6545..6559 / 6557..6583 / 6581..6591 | -0.05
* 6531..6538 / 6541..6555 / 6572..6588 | 0.00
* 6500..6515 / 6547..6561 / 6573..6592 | -0.05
